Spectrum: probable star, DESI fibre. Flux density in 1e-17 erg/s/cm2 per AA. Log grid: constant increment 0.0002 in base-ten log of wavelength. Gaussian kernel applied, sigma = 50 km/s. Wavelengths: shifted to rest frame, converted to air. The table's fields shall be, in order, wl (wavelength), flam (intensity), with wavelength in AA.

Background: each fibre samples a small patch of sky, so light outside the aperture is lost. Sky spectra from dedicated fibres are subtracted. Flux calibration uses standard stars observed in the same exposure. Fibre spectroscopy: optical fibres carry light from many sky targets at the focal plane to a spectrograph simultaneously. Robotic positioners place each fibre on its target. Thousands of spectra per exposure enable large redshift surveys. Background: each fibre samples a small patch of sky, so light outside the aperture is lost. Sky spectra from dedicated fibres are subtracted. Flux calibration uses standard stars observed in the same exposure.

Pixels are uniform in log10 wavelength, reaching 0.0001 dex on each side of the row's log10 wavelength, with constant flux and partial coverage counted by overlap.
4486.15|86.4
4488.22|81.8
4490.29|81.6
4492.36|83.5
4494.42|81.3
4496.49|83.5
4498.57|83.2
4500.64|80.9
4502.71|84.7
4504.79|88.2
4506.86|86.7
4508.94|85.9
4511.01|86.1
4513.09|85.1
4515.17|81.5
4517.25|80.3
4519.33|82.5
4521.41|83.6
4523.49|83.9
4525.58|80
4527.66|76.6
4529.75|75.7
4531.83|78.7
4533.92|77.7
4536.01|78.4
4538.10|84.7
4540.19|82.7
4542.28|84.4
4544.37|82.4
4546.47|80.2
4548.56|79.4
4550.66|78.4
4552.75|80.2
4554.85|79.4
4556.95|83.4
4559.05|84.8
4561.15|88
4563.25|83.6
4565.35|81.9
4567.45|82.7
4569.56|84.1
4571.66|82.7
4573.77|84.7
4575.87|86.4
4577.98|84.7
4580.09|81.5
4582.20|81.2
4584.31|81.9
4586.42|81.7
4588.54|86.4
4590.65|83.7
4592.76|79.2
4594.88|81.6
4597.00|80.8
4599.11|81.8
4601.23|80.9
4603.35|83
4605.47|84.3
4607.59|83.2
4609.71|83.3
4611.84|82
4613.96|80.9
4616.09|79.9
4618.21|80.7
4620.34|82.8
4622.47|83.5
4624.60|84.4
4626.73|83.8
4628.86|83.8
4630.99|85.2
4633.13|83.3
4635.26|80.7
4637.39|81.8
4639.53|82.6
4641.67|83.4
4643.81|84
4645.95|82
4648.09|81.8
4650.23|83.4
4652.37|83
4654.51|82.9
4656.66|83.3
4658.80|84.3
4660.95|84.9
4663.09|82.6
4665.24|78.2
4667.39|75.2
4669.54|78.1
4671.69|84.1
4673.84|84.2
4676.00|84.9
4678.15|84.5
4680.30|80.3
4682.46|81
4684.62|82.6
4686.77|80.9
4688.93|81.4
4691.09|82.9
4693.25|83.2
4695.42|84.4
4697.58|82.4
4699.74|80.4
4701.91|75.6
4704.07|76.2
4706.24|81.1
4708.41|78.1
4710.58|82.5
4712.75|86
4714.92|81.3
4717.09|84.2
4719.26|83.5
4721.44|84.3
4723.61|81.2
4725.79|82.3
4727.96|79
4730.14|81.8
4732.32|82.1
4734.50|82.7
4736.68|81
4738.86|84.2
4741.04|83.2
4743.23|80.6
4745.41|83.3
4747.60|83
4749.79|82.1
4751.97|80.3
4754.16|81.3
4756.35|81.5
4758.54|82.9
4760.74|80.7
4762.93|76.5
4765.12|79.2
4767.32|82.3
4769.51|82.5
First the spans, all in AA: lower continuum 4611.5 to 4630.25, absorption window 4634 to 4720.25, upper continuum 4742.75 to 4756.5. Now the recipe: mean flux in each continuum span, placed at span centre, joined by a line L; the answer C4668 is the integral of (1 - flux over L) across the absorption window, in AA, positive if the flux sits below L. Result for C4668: 0.3 AA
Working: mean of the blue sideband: 82.5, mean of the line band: 82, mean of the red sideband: 81.8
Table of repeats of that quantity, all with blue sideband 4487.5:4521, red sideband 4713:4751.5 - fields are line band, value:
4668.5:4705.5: 0.5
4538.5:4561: 0.4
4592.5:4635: 0.3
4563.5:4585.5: 0.0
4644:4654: 0.0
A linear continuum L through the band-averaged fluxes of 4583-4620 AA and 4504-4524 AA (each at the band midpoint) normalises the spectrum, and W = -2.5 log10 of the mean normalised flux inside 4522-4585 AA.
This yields 0.02 mag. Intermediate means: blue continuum 84.4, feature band 81.8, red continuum 82.1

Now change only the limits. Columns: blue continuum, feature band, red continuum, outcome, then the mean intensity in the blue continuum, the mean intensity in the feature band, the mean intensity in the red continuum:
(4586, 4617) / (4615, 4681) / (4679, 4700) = -0.005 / 82.2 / 82.5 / 82.1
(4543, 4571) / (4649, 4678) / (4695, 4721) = -0.010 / 82.2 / 82.3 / 81.3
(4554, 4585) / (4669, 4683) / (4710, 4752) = 0.002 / 83.4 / 82.7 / 82.5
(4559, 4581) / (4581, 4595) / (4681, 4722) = 0.019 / 84.1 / 82.3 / 81.6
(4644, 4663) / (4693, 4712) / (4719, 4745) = 0.029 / 83.2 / 80.4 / 82.2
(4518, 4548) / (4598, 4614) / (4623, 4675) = -0.009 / 80.8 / 82.6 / 82.5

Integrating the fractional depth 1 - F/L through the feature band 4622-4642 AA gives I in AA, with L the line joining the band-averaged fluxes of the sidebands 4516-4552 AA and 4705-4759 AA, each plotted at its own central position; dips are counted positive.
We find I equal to -0.5 AA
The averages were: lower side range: 80.6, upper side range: 82.1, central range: 83.2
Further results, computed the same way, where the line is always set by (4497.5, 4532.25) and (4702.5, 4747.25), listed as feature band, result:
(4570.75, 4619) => -0.1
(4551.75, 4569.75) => -0.1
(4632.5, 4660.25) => -0.2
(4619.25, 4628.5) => -0.2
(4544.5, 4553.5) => 0.3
